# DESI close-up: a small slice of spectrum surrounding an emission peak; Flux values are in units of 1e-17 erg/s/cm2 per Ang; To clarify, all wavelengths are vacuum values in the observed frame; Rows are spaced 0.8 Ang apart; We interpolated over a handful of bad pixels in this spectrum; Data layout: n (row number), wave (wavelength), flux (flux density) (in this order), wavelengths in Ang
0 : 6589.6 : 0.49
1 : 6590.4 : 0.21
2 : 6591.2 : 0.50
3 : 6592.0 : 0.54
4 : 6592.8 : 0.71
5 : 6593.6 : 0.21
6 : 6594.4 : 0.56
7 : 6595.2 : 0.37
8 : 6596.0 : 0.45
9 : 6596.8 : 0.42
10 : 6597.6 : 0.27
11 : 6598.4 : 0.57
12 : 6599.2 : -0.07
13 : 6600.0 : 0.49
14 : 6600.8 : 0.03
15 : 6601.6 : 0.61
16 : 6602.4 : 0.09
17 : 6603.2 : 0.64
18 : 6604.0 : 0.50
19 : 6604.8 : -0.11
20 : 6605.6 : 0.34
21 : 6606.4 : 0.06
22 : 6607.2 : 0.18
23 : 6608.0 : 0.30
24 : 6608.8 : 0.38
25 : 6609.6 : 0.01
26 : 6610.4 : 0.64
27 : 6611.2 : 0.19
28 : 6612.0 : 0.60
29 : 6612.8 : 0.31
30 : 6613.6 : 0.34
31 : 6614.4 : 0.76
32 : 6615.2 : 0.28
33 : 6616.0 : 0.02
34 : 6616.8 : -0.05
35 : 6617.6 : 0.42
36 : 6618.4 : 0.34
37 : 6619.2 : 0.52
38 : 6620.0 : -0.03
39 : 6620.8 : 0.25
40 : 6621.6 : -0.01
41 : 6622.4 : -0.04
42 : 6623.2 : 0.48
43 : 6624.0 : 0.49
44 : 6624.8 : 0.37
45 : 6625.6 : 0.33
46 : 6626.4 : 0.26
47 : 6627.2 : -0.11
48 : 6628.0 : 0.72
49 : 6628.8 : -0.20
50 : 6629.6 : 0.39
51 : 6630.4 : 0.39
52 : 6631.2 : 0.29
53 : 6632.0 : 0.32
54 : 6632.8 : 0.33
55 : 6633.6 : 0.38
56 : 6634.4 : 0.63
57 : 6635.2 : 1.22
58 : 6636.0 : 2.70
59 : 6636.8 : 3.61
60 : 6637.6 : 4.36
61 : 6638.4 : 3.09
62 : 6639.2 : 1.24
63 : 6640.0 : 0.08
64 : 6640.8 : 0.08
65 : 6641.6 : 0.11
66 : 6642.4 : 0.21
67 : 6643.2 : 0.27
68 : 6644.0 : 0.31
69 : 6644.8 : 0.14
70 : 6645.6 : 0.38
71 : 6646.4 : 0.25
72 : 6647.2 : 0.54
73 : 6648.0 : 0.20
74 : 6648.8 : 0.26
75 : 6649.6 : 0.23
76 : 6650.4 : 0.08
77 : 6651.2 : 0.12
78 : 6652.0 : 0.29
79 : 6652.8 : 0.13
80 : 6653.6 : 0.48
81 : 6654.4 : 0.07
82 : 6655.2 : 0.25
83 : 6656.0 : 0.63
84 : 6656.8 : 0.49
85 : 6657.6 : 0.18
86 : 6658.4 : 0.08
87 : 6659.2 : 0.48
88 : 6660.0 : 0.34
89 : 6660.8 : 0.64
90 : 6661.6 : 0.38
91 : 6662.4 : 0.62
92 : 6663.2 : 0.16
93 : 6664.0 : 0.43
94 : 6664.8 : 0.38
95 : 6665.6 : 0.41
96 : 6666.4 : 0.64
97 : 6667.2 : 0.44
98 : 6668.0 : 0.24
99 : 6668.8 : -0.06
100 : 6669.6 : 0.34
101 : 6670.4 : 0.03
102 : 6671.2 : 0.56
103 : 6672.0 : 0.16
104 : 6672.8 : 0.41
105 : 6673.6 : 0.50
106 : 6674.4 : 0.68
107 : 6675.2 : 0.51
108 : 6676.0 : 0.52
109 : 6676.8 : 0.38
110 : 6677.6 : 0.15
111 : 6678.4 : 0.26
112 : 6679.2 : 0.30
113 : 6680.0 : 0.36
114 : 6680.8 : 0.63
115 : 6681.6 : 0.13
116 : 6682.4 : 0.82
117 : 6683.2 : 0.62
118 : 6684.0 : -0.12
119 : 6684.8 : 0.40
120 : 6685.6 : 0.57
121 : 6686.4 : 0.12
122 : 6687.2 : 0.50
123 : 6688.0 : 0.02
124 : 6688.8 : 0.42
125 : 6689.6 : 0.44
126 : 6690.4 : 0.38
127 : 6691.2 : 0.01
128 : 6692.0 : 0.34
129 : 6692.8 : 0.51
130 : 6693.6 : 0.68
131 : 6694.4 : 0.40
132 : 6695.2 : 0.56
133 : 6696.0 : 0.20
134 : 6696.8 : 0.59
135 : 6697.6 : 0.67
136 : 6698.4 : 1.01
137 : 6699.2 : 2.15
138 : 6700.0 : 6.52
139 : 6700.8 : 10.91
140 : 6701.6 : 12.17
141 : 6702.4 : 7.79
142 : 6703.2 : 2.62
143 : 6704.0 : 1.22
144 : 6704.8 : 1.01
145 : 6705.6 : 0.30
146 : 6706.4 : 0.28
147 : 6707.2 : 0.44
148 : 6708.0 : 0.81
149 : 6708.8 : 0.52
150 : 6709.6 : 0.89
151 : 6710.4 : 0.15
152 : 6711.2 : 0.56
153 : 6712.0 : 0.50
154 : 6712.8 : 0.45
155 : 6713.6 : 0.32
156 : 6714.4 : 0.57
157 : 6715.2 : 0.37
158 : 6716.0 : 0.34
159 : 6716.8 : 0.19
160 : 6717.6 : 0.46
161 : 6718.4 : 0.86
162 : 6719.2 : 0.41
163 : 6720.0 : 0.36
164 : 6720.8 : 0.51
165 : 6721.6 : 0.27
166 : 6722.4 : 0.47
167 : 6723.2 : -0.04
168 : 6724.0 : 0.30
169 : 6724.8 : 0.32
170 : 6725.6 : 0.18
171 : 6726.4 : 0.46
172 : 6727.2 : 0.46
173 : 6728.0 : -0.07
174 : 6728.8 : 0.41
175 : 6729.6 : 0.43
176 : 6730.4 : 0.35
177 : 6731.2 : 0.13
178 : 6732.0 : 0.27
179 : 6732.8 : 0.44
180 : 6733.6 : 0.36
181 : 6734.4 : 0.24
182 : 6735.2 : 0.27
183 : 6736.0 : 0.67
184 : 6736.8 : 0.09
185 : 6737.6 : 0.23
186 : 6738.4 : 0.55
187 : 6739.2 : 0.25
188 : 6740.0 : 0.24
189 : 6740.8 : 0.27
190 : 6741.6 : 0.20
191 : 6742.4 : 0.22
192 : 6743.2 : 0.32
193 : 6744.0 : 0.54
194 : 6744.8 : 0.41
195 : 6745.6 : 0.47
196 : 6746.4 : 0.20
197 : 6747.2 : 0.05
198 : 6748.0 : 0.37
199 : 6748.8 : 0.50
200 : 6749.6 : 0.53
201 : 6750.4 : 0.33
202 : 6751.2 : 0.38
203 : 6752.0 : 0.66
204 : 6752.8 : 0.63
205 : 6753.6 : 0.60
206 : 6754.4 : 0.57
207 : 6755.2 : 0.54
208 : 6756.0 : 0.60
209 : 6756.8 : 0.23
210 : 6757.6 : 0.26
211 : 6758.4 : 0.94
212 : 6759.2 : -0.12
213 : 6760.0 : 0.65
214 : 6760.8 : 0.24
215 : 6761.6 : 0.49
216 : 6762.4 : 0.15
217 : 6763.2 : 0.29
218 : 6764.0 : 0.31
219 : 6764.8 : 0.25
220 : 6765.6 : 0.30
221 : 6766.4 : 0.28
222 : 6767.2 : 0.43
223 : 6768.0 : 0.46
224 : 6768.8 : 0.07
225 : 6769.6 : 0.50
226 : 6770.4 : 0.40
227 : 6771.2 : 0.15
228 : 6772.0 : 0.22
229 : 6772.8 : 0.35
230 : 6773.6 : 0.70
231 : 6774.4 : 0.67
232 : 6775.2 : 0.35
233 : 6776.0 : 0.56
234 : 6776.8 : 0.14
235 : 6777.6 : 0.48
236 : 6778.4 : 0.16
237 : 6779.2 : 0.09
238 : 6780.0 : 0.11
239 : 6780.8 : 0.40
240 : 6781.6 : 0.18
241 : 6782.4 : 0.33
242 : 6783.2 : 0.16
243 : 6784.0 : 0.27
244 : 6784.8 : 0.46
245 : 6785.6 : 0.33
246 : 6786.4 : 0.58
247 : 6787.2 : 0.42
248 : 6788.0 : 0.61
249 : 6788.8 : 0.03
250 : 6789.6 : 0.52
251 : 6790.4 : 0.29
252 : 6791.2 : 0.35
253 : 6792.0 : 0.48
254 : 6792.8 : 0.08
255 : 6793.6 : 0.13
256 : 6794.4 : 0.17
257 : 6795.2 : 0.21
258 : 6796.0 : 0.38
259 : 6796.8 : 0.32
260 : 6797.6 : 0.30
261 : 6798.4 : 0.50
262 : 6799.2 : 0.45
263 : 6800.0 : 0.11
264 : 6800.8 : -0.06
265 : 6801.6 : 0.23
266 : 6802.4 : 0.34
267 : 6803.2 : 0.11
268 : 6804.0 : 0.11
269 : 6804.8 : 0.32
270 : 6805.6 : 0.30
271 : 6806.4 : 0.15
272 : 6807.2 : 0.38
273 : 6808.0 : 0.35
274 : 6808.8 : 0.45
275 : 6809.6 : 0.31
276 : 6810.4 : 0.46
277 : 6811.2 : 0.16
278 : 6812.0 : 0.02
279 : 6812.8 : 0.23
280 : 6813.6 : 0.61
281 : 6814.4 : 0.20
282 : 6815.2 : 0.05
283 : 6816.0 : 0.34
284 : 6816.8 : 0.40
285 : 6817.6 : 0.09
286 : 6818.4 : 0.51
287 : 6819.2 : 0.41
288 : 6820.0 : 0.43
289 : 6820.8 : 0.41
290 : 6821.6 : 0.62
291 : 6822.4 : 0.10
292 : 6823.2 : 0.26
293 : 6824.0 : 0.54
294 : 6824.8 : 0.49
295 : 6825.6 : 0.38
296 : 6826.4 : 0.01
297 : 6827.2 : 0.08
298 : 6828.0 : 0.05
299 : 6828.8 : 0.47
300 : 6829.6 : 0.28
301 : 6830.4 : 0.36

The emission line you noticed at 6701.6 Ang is [O III]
